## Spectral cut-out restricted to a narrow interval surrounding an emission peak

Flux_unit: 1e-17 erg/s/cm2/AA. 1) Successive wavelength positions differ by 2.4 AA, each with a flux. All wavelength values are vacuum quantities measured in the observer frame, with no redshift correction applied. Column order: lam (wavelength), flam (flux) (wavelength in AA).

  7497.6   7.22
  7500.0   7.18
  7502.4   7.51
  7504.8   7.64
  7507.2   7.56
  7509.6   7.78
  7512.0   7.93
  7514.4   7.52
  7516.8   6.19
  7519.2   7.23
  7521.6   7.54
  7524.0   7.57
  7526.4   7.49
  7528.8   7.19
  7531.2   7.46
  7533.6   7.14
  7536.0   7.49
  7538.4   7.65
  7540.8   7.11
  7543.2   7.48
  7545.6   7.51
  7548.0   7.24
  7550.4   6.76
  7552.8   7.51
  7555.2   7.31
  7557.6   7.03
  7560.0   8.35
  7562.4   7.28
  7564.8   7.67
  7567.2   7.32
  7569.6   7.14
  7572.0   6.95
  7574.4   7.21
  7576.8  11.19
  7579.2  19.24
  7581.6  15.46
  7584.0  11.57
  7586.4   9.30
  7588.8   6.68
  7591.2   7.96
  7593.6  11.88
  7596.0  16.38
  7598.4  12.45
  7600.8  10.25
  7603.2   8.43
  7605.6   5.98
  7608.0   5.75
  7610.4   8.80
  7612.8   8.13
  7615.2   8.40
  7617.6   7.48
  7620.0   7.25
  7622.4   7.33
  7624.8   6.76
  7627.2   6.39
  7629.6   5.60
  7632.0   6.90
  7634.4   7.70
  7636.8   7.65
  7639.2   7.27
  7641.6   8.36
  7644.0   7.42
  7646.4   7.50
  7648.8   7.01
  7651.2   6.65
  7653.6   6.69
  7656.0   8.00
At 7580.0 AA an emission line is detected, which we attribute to [S II]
